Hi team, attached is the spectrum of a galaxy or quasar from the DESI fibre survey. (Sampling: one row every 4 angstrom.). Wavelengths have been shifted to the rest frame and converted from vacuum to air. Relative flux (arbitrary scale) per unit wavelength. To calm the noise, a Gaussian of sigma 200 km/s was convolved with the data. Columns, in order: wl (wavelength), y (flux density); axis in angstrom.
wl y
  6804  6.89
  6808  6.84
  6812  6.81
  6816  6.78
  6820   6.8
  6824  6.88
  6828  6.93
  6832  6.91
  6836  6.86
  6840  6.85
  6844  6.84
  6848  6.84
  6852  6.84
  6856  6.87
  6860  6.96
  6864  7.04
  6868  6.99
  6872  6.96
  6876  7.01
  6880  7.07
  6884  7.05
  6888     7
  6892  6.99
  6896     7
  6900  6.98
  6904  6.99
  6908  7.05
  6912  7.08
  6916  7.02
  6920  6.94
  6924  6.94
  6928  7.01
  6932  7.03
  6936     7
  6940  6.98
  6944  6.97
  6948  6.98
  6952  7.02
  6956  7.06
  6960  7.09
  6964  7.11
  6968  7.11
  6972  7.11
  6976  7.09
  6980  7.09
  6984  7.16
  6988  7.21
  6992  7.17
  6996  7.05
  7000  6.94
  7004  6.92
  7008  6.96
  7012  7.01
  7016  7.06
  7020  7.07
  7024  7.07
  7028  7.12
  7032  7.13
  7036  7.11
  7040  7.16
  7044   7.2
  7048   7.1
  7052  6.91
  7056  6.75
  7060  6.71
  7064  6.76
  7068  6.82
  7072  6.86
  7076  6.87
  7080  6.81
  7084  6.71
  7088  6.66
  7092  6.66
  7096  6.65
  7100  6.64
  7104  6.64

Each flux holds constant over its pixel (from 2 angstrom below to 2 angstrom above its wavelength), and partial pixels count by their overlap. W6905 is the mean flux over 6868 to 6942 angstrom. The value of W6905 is 7.01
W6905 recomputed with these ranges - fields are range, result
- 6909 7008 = 7.04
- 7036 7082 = 6.91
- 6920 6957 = 6.99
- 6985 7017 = 7.04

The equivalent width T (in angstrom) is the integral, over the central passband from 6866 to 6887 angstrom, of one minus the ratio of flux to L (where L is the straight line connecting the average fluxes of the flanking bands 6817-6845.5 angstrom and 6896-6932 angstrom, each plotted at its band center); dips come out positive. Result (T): -0.23 angstrom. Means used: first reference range 6.86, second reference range 7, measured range 7.02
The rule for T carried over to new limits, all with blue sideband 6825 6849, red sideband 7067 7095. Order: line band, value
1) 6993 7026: -1.1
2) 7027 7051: -1.2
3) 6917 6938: -0.5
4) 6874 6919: -1.1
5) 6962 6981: -0.8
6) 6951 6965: -0.5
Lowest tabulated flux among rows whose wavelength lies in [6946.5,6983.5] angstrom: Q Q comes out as 6.98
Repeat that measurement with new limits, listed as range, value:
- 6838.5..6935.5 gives 6.84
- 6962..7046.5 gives 6.92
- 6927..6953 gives 6.97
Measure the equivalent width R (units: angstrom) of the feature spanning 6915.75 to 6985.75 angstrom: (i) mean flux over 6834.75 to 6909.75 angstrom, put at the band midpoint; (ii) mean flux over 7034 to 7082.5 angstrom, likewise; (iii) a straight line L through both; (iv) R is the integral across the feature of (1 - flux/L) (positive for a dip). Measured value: -0.99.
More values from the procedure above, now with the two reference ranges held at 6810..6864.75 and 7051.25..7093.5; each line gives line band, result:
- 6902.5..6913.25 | -0.31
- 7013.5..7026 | -0.50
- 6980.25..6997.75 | -0.87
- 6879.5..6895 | -0.39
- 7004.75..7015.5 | -0.30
